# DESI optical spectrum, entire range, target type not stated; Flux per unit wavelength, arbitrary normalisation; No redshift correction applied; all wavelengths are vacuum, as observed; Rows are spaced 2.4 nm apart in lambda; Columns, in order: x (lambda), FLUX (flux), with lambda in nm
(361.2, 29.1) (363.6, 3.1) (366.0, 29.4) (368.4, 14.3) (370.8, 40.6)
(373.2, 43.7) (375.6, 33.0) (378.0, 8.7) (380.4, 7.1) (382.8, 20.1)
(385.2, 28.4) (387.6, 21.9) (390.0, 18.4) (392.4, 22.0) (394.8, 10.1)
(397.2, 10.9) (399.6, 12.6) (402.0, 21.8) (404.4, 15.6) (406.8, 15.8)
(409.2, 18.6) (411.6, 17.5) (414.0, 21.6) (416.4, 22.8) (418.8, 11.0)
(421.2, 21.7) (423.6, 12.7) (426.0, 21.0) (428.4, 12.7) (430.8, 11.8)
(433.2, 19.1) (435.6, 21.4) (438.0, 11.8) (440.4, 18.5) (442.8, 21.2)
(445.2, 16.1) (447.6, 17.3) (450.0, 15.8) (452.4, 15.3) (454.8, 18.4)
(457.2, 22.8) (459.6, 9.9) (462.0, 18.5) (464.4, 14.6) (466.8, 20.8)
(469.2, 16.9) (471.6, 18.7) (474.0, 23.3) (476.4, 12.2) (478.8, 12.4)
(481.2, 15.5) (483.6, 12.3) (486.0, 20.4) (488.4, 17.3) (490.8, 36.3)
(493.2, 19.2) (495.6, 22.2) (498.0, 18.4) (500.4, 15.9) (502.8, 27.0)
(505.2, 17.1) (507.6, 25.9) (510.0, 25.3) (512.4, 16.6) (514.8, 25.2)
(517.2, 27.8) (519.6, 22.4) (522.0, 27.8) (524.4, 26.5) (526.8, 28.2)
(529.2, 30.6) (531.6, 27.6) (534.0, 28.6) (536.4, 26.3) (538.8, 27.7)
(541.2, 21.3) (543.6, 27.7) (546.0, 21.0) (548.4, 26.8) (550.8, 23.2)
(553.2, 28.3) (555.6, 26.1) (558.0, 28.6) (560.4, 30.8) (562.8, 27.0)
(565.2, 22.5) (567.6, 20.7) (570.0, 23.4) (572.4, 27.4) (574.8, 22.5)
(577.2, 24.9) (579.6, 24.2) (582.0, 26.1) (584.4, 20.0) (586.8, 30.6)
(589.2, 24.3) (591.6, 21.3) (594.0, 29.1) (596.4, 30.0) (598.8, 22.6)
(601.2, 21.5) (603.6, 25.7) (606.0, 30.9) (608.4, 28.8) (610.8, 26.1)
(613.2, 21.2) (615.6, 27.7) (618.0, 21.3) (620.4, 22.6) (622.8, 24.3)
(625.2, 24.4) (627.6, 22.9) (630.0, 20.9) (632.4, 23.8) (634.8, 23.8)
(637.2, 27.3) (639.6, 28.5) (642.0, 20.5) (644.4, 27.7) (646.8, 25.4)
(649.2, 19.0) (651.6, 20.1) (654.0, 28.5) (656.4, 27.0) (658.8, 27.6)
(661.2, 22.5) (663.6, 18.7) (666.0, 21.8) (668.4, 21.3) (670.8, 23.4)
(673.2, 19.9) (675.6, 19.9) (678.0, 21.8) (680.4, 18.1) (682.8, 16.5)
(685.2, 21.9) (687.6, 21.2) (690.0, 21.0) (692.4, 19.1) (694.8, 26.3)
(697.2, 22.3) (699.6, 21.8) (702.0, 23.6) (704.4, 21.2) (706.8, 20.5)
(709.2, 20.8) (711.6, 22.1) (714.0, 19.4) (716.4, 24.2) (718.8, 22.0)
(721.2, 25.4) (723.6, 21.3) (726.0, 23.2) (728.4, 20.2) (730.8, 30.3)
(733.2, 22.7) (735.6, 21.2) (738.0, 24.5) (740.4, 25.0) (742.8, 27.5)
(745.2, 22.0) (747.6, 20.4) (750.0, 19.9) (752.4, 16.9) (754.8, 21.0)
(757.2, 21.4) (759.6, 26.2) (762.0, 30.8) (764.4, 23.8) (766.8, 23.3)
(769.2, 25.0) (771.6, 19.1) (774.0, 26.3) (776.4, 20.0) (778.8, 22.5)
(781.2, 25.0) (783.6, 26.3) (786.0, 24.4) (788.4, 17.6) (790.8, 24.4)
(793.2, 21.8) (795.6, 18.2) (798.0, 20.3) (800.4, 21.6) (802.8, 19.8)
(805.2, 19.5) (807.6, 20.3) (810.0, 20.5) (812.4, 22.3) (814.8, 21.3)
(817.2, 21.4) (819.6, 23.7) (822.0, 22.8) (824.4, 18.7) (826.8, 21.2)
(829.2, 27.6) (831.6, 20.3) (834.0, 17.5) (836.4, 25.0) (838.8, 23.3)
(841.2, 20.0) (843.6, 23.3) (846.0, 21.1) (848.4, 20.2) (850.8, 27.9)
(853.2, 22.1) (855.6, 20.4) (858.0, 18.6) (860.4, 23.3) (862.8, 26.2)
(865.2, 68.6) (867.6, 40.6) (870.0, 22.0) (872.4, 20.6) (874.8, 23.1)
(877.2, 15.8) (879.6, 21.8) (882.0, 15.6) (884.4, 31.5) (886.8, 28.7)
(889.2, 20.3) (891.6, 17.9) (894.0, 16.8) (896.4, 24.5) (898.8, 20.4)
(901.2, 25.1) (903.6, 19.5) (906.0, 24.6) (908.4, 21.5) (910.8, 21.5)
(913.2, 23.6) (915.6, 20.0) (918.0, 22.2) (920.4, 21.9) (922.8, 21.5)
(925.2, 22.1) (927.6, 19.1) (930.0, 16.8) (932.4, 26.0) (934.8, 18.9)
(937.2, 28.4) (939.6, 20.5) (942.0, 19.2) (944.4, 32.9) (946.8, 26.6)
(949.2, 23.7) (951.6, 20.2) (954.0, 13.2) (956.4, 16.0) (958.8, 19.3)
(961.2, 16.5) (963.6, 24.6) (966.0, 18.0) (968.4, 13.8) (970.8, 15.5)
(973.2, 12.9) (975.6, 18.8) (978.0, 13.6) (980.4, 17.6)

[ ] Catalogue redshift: 0.32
